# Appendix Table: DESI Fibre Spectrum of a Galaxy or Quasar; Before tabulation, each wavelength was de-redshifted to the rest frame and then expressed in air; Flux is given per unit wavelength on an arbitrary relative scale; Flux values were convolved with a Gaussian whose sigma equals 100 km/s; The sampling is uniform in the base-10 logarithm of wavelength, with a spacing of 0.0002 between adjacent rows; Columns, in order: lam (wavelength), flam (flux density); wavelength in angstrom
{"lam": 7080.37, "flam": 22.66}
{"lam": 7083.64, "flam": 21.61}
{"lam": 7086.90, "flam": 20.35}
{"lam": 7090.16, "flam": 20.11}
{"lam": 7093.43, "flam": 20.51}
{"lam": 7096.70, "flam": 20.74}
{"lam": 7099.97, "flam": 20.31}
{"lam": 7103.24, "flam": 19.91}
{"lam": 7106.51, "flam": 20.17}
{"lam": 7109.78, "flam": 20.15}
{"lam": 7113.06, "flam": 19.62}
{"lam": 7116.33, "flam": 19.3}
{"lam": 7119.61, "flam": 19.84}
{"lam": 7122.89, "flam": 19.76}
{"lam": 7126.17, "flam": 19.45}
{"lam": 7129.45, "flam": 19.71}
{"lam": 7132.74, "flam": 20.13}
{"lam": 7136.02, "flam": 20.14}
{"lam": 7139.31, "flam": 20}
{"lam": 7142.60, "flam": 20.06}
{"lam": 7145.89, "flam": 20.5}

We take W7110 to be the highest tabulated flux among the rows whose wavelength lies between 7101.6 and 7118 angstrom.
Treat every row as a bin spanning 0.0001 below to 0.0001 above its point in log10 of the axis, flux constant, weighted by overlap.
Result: 20.17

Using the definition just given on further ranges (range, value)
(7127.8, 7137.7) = 20.14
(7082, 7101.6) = 21.61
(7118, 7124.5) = 19.84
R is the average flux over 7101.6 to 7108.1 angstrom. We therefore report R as 20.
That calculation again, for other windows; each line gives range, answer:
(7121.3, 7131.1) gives 19.6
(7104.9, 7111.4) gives 20.2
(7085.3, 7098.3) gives 20.4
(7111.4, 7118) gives 19.5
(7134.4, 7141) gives 20.1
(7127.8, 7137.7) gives 20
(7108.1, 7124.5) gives 19.7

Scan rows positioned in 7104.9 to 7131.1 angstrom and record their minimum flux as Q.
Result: 19.3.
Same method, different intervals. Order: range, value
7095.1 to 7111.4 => 19.91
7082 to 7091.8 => 20.11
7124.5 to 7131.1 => 19.45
